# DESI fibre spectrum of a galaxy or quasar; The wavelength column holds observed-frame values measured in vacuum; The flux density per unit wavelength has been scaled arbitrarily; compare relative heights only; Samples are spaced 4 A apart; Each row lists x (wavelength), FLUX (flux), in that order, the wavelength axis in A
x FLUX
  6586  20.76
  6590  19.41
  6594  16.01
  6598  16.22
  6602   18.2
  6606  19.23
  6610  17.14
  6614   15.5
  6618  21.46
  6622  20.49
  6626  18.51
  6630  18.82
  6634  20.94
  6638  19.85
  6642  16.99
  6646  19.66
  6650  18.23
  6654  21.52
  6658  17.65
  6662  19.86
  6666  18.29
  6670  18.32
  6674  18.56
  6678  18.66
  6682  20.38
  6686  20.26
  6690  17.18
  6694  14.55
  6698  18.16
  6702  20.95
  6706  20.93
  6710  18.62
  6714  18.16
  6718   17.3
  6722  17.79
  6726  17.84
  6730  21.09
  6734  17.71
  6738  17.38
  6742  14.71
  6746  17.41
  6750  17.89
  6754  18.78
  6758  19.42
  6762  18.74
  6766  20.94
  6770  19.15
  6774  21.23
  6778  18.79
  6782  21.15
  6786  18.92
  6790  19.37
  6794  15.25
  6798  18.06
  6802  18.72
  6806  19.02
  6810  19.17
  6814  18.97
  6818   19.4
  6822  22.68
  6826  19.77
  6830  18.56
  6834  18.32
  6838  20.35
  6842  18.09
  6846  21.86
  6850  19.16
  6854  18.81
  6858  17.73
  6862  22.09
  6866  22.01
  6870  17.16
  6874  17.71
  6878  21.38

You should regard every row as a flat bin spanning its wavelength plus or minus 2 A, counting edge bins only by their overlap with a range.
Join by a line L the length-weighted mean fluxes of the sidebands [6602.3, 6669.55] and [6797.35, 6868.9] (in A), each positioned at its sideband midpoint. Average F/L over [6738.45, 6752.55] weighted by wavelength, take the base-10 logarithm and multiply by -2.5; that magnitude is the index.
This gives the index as 0.150 mag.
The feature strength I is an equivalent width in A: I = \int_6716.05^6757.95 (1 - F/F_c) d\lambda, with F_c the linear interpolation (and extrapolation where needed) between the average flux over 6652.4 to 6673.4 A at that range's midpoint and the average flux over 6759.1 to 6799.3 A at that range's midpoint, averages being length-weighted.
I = 2.8 A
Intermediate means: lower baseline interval 19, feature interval 17.9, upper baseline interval 19.2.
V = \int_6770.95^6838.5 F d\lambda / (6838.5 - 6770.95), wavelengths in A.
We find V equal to 19.3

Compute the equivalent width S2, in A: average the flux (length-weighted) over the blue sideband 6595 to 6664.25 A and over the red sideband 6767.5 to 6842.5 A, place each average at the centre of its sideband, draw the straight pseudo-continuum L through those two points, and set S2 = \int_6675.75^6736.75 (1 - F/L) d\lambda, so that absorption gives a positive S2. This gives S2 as 1.2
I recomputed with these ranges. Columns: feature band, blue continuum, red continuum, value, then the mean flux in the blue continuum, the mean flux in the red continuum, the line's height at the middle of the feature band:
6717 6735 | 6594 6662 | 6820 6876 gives 0.6 A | 18.7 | 19.6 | 19.1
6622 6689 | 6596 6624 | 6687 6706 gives -3.4 A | 18.3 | 18.2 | 18.2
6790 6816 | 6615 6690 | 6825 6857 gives 1.4 A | 19.2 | 19.3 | 19.3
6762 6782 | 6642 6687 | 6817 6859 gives -0.6 A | 19.1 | 19.6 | 19.4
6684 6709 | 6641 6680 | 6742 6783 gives 0.3 A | 18.8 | 19.1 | 18.9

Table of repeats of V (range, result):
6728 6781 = 18.8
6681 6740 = 18.5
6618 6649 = 19.4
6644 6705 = 18.8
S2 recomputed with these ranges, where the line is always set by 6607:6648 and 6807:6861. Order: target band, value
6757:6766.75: -0.1 A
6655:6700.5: 1.5 A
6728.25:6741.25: 0.6 A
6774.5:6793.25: 0.0 A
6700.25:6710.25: -0.7 A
